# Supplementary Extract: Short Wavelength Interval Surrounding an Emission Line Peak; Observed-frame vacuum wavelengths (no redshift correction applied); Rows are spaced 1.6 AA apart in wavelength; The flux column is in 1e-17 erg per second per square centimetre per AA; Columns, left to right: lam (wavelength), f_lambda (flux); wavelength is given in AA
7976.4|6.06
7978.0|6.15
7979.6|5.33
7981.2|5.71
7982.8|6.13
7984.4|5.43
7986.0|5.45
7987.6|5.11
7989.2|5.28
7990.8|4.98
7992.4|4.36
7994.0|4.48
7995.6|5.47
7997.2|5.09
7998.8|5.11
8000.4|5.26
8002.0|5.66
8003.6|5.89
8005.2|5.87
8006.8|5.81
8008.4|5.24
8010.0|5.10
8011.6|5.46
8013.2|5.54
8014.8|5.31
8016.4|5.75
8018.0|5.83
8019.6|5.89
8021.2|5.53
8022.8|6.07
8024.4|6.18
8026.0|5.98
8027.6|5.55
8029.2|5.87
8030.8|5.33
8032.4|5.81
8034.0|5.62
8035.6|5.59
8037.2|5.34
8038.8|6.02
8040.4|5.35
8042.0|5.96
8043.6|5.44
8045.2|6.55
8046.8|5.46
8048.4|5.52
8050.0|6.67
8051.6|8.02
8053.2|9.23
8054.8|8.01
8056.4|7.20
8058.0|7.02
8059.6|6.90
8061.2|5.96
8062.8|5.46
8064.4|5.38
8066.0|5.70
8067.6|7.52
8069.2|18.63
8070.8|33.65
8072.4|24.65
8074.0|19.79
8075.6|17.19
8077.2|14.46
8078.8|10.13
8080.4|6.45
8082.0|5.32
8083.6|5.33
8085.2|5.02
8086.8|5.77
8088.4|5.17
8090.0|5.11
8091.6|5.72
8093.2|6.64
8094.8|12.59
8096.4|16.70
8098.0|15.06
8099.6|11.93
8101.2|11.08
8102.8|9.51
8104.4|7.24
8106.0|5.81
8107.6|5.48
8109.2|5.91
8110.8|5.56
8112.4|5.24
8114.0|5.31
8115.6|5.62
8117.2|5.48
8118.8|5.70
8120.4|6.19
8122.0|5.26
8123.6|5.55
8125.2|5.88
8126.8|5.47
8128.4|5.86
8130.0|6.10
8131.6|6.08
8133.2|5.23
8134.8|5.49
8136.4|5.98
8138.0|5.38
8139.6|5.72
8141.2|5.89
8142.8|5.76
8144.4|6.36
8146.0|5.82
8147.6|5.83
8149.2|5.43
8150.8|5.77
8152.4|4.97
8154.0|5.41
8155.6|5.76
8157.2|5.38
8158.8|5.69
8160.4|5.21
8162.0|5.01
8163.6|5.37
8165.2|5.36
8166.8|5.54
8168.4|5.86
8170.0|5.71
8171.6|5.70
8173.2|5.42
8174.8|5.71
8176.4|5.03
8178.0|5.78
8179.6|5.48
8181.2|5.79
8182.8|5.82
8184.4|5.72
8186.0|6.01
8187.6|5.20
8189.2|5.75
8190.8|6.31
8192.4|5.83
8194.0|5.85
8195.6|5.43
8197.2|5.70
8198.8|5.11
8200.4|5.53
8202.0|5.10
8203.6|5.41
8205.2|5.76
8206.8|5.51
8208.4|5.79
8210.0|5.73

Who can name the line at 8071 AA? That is H-alpha 6563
